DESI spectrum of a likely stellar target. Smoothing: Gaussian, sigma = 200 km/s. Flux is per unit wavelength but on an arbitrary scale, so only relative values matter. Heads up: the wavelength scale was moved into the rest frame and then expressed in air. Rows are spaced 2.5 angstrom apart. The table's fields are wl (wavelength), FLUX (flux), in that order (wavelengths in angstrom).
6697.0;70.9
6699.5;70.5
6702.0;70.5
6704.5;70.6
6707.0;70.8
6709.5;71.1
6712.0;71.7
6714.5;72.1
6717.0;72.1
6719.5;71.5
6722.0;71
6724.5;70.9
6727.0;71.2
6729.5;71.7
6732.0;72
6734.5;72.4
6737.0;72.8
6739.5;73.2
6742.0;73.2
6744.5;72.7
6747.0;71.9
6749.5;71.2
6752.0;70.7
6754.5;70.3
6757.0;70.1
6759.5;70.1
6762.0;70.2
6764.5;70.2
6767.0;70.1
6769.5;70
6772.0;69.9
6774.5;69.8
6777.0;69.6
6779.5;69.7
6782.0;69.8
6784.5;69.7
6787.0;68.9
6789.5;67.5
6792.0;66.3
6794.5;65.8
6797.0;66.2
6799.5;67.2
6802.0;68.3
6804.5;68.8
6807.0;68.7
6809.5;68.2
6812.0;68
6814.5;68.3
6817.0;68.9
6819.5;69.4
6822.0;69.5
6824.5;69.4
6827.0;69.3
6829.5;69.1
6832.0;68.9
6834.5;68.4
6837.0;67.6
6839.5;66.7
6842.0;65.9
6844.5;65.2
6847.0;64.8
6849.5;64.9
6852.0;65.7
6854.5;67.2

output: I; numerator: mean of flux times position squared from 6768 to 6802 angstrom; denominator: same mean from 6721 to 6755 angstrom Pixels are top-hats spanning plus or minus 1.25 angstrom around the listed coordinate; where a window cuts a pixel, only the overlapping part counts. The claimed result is 1.0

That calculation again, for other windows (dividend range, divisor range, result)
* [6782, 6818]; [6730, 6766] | 0.97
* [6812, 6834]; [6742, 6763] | 0.99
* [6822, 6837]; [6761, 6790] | 1.01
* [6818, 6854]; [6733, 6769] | 0.97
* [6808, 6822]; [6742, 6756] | 0.98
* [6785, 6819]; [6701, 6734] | 0.98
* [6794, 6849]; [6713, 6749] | 0.97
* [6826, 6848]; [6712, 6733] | 0.97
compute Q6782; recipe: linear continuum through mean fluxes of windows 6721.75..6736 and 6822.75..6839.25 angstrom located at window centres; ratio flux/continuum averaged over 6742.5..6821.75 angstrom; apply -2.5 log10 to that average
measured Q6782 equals 0.012 mag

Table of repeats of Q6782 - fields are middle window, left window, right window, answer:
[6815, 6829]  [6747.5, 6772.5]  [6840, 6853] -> -0.04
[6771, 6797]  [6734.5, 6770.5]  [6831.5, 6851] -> 0.02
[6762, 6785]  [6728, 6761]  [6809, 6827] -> 0.01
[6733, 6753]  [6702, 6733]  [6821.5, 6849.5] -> -0.03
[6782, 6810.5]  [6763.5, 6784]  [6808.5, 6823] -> 0.02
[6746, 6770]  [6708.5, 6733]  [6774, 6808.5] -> -0.01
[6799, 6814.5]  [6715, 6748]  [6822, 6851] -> 0.01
